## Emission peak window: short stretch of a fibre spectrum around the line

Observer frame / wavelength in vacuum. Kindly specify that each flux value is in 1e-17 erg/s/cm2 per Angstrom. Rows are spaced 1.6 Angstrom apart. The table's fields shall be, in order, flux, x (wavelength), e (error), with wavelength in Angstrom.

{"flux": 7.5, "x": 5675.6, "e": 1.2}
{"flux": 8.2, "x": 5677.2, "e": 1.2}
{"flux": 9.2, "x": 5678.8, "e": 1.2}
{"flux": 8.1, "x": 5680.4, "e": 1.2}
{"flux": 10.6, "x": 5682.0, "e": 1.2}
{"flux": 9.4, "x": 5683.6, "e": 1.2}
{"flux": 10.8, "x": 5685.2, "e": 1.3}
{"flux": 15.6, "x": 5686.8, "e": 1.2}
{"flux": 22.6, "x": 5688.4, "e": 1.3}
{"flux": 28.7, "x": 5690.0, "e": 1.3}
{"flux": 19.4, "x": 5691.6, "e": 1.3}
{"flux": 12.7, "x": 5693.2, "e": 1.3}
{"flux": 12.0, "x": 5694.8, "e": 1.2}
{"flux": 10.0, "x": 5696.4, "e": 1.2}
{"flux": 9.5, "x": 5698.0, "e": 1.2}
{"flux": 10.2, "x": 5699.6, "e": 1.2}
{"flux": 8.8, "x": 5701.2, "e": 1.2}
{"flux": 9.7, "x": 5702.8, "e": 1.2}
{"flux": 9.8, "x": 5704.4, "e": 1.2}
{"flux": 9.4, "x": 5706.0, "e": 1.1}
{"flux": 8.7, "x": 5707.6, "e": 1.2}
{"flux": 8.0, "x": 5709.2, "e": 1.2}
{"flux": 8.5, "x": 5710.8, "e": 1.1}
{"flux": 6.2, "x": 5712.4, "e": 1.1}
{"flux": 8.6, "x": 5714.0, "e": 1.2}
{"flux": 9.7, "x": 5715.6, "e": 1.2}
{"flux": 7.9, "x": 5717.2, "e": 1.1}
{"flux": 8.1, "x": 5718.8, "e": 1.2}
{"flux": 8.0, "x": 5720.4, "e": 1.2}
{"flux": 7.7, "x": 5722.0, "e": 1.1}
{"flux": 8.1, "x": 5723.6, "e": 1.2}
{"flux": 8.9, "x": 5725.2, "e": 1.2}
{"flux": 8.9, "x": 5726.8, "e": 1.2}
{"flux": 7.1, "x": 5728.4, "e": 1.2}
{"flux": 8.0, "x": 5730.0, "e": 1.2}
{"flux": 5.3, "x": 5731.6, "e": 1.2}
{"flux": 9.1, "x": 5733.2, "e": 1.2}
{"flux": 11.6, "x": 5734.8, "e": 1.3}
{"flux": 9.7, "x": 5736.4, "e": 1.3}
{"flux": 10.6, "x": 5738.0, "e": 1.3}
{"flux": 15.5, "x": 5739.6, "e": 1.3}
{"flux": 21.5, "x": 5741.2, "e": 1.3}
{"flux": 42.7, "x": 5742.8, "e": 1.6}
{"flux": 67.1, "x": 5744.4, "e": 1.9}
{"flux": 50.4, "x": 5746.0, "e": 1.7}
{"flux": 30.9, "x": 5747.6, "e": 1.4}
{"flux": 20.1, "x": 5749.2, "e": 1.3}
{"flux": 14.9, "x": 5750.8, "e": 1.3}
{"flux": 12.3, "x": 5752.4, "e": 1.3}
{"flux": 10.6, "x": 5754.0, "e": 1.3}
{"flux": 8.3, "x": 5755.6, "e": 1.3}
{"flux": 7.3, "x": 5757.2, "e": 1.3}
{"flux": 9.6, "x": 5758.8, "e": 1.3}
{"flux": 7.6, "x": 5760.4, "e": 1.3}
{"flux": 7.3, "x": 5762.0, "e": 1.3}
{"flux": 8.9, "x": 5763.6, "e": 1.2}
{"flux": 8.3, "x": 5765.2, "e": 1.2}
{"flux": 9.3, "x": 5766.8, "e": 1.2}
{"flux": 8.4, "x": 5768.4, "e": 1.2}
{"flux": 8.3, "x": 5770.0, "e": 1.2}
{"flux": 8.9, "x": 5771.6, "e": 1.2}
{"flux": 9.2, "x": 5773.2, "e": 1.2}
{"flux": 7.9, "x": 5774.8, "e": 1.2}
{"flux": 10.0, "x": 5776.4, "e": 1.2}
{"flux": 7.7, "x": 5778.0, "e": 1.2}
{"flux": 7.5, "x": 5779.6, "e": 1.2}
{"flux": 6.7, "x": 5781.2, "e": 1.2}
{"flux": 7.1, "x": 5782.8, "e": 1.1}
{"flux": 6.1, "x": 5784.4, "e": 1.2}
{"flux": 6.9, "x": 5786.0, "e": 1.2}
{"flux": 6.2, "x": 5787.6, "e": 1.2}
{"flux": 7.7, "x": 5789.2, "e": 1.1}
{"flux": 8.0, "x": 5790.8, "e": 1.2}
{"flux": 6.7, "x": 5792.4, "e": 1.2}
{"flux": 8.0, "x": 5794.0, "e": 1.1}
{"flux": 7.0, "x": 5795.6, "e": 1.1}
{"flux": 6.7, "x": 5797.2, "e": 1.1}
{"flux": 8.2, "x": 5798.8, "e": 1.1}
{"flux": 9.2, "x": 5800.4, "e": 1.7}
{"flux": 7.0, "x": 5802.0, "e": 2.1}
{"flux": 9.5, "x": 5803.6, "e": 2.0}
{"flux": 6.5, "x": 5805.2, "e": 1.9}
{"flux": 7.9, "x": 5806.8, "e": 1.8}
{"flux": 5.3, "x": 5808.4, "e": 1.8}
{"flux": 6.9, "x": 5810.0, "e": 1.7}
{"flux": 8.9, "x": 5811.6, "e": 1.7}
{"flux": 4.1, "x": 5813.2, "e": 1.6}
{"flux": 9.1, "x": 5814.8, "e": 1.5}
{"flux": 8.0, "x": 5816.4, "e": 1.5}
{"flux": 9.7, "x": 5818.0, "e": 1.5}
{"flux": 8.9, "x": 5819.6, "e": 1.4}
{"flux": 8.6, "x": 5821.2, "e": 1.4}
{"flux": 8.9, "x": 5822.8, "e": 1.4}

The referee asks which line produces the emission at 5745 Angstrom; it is [O III]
